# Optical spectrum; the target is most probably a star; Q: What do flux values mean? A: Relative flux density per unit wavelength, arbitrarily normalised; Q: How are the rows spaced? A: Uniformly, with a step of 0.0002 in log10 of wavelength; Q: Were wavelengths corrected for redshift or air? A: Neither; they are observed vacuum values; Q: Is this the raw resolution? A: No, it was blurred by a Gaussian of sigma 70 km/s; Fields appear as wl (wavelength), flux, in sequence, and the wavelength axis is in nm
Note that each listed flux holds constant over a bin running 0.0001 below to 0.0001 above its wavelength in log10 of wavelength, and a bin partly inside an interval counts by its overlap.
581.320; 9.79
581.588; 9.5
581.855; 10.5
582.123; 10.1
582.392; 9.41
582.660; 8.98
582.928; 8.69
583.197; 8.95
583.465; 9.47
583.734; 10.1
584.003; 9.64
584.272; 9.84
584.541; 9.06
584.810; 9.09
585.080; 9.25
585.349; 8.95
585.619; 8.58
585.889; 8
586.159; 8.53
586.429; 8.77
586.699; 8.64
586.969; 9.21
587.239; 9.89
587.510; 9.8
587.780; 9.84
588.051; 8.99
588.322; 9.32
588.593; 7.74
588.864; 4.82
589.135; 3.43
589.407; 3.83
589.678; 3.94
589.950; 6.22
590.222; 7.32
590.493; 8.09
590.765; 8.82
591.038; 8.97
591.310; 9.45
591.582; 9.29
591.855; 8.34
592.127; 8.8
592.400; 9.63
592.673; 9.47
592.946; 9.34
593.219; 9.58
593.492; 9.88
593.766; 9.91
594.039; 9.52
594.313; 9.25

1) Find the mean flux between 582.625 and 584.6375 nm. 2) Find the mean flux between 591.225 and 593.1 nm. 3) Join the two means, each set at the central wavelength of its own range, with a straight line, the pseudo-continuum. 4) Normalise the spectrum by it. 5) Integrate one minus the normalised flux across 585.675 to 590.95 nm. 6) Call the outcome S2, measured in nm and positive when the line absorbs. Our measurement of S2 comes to 0.91 nm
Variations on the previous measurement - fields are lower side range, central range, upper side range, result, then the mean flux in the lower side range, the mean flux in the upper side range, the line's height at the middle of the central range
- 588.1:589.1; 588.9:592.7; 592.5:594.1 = 0.43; 7.05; 9.62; 8.26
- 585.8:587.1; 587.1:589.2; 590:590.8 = 0.05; 8.65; 7.79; 8.28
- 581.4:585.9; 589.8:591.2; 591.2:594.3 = 0.22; 9.34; 9.38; 9.37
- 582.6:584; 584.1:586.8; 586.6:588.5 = 0.13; 9.29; 9.36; 9.33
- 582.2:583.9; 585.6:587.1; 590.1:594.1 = 0.10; 9.3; 9.09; 9.22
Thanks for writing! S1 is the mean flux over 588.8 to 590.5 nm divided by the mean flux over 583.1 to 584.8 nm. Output 0.5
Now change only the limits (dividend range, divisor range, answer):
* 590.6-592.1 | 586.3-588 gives 0.96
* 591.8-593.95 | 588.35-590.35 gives 1.70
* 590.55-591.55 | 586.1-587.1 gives 1.02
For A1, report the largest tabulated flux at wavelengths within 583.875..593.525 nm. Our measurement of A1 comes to 9.89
